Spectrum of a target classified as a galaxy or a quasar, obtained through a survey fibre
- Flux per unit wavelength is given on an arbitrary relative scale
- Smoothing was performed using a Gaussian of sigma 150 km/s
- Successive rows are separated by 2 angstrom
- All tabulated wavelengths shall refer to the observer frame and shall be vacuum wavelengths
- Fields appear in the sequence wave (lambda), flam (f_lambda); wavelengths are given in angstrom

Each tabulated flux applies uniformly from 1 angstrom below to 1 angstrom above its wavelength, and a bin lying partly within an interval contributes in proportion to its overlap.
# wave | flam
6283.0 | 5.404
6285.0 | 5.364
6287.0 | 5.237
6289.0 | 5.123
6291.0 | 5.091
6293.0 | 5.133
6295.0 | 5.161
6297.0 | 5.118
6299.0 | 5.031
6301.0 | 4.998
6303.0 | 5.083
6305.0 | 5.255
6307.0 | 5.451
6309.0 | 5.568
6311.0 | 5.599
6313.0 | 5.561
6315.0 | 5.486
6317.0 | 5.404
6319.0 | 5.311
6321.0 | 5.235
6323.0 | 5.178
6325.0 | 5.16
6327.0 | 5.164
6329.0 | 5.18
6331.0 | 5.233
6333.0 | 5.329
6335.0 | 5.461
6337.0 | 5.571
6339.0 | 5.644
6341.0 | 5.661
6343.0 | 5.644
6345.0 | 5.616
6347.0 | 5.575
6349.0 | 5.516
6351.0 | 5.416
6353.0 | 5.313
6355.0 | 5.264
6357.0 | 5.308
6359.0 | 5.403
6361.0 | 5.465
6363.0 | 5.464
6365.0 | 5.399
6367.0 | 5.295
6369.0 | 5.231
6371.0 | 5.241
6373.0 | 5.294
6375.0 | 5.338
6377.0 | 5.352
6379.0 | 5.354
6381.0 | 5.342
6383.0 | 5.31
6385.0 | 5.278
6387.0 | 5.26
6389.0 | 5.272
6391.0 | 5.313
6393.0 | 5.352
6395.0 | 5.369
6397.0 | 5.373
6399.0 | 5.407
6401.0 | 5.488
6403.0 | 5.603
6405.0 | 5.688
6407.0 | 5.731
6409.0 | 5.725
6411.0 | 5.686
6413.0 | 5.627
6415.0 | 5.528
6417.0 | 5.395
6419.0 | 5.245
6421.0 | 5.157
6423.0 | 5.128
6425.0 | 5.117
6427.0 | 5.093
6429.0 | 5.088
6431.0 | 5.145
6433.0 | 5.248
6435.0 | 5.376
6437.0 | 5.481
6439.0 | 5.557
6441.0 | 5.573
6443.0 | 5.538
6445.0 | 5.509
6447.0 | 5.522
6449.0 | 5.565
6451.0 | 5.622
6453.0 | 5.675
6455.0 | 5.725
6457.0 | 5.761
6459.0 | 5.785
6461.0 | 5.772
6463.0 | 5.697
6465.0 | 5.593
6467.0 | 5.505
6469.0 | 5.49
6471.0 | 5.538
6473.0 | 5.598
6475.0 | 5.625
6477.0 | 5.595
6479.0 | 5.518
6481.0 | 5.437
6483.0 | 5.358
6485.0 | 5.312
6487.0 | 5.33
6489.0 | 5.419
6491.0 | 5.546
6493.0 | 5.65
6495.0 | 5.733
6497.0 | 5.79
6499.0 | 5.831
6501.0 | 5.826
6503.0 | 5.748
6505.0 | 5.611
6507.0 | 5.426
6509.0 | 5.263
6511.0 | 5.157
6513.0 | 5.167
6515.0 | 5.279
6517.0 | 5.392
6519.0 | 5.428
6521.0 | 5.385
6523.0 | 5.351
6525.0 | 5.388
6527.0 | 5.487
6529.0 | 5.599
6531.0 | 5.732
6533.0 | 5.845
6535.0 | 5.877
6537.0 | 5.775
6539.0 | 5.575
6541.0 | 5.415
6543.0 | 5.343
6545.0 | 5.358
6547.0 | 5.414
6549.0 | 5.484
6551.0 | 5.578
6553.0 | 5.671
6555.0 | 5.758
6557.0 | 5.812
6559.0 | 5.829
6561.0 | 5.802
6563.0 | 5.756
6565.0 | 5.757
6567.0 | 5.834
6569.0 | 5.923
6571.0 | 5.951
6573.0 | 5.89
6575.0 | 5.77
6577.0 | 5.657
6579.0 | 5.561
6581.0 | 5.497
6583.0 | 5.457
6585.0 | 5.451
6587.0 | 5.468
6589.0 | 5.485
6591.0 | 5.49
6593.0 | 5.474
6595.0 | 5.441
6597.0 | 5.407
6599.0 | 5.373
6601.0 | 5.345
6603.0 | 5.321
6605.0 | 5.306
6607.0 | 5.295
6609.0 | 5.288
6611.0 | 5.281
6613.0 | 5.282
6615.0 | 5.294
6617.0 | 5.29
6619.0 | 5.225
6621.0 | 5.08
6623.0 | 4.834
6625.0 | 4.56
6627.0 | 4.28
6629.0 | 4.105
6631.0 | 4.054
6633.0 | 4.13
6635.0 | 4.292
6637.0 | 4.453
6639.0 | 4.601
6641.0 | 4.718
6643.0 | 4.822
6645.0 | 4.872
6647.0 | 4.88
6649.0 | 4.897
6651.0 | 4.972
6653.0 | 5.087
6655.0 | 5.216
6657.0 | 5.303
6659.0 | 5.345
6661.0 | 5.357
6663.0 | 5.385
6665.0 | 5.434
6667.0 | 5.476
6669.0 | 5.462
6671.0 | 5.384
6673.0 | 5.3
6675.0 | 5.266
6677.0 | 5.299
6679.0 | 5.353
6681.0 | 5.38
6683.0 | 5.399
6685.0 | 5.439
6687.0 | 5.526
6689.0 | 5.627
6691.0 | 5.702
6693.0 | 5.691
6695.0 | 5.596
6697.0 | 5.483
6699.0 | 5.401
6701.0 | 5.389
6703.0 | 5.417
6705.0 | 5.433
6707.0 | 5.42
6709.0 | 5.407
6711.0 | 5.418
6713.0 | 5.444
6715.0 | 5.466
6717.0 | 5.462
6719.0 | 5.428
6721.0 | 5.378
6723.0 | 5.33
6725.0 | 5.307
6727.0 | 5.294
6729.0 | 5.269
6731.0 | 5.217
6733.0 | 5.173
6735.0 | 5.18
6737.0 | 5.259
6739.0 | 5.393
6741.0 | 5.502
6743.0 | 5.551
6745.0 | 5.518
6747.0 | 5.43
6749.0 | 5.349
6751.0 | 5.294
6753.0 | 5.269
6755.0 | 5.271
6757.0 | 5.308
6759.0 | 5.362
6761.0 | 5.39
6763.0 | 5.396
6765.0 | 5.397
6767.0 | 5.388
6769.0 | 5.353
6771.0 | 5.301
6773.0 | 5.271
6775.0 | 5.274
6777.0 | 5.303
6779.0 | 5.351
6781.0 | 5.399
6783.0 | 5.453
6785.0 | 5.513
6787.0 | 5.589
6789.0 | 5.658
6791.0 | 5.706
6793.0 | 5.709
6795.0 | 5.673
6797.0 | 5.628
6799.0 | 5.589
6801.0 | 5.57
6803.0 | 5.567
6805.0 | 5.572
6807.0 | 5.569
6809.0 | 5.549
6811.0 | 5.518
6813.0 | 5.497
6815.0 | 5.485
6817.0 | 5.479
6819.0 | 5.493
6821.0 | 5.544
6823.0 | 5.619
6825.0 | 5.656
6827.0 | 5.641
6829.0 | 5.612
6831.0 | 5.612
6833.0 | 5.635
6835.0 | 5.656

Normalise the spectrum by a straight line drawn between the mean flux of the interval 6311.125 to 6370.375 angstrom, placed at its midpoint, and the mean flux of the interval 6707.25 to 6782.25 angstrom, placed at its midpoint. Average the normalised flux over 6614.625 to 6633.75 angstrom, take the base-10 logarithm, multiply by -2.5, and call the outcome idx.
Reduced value 0.151 mag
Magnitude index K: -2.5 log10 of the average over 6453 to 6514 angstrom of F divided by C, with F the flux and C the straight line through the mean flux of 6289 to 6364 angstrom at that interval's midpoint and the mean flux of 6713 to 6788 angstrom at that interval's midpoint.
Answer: -0.04 mag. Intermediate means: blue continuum 5.35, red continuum 5.36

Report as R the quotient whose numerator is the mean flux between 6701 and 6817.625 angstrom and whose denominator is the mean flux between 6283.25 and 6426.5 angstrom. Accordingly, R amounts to 1.0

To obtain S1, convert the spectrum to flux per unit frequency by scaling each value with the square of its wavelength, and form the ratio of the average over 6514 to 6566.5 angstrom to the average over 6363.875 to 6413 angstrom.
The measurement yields 1.1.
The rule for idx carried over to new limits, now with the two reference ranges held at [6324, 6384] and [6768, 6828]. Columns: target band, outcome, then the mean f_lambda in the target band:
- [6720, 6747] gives 0.03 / 5.34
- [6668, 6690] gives 0.02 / 5.4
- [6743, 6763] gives 0.03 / 5.37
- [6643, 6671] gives 0.06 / 5.2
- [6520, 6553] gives -0.02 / 5.54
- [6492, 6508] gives -0.05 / 5.7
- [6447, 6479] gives -0.04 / 5.63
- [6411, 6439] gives 0.02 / 5.3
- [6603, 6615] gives 0.03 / 5.29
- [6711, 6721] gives 0.01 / 5.44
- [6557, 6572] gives -0.07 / 5.83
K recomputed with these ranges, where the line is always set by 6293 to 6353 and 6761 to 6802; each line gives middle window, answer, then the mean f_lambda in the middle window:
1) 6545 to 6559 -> -0.04 mag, 5.62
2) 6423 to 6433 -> 0.05 mag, 5.13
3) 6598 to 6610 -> 0.02 mag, 5.32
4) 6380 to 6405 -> 0.00 mag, 5.38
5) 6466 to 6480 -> -0.03 mag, 5.55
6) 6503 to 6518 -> 0.01 mag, 5.36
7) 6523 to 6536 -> -0.04 mag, 5.63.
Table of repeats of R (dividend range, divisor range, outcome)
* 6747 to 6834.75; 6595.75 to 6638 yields 1.11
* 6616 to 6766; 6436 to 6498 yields 0.94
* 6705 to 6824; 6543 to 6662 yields 1.03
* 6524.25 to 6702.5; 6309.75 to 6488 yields 0.98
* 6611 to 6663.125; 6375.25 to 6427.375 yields 0.90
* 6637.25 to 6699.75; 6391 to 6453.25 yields 0.97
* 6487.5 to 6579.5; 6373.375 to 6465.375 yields 1.03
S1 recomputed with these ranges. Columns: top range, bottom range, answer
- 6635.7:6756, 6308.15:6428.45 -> 1.09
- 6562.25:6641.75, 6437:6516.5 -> 0.98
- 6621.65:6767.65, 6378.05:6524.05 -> 1.03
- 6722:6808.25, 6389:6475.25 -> 1.09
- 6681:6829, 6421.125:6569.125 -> 1.07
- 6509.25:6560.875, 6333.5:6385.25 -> 1.08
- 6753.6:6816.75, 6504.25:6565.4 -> 1.07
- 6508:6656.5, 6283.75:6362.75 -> 1.08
